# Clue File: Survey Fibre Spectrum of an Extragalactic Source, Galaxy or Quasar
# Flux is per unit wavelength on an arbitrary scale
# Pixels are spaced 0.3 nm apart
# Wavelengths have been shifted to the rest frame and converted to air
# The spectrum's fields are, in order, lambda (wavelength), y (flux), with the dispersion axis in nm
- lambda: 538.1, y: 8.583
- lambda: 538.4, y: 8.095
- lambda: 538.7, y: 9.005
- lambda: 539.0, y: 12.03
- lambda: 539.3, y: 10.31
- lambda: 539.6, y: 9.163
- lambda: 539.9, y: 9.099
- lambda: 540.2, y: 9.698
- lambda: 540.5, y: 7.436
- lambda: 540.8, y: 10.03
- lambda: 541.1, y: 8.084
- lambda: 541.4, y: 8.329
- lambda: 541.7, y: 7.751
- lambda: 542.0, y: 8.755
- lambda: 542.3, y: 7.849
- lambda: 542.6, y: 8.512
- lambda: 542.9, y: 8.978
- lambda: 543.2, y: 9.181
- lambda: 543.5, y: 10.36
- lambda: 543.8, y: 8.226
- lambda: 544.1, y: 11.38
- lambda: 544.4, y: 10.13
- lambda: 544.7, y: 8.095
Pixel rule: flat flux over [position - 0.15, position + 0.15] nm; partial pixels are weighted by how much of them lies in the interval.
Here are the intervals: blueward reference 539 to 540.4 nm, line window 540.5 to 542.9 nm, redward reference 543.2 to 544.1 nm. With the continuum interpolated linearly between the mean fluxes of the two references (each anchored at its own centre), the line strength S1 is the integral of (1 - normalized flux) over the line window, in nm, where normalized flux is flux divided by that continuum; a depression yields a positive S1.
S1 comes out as 0.31 nm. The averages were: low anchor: 9.76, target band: 8.44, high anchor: 9.62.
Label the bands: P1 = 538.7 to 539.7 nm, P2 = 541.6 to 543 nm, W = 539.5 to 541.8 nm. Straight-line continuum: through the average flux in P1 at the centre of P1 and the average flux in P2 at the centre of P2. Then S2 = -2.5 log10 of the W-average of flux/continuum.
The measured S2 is 0.09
